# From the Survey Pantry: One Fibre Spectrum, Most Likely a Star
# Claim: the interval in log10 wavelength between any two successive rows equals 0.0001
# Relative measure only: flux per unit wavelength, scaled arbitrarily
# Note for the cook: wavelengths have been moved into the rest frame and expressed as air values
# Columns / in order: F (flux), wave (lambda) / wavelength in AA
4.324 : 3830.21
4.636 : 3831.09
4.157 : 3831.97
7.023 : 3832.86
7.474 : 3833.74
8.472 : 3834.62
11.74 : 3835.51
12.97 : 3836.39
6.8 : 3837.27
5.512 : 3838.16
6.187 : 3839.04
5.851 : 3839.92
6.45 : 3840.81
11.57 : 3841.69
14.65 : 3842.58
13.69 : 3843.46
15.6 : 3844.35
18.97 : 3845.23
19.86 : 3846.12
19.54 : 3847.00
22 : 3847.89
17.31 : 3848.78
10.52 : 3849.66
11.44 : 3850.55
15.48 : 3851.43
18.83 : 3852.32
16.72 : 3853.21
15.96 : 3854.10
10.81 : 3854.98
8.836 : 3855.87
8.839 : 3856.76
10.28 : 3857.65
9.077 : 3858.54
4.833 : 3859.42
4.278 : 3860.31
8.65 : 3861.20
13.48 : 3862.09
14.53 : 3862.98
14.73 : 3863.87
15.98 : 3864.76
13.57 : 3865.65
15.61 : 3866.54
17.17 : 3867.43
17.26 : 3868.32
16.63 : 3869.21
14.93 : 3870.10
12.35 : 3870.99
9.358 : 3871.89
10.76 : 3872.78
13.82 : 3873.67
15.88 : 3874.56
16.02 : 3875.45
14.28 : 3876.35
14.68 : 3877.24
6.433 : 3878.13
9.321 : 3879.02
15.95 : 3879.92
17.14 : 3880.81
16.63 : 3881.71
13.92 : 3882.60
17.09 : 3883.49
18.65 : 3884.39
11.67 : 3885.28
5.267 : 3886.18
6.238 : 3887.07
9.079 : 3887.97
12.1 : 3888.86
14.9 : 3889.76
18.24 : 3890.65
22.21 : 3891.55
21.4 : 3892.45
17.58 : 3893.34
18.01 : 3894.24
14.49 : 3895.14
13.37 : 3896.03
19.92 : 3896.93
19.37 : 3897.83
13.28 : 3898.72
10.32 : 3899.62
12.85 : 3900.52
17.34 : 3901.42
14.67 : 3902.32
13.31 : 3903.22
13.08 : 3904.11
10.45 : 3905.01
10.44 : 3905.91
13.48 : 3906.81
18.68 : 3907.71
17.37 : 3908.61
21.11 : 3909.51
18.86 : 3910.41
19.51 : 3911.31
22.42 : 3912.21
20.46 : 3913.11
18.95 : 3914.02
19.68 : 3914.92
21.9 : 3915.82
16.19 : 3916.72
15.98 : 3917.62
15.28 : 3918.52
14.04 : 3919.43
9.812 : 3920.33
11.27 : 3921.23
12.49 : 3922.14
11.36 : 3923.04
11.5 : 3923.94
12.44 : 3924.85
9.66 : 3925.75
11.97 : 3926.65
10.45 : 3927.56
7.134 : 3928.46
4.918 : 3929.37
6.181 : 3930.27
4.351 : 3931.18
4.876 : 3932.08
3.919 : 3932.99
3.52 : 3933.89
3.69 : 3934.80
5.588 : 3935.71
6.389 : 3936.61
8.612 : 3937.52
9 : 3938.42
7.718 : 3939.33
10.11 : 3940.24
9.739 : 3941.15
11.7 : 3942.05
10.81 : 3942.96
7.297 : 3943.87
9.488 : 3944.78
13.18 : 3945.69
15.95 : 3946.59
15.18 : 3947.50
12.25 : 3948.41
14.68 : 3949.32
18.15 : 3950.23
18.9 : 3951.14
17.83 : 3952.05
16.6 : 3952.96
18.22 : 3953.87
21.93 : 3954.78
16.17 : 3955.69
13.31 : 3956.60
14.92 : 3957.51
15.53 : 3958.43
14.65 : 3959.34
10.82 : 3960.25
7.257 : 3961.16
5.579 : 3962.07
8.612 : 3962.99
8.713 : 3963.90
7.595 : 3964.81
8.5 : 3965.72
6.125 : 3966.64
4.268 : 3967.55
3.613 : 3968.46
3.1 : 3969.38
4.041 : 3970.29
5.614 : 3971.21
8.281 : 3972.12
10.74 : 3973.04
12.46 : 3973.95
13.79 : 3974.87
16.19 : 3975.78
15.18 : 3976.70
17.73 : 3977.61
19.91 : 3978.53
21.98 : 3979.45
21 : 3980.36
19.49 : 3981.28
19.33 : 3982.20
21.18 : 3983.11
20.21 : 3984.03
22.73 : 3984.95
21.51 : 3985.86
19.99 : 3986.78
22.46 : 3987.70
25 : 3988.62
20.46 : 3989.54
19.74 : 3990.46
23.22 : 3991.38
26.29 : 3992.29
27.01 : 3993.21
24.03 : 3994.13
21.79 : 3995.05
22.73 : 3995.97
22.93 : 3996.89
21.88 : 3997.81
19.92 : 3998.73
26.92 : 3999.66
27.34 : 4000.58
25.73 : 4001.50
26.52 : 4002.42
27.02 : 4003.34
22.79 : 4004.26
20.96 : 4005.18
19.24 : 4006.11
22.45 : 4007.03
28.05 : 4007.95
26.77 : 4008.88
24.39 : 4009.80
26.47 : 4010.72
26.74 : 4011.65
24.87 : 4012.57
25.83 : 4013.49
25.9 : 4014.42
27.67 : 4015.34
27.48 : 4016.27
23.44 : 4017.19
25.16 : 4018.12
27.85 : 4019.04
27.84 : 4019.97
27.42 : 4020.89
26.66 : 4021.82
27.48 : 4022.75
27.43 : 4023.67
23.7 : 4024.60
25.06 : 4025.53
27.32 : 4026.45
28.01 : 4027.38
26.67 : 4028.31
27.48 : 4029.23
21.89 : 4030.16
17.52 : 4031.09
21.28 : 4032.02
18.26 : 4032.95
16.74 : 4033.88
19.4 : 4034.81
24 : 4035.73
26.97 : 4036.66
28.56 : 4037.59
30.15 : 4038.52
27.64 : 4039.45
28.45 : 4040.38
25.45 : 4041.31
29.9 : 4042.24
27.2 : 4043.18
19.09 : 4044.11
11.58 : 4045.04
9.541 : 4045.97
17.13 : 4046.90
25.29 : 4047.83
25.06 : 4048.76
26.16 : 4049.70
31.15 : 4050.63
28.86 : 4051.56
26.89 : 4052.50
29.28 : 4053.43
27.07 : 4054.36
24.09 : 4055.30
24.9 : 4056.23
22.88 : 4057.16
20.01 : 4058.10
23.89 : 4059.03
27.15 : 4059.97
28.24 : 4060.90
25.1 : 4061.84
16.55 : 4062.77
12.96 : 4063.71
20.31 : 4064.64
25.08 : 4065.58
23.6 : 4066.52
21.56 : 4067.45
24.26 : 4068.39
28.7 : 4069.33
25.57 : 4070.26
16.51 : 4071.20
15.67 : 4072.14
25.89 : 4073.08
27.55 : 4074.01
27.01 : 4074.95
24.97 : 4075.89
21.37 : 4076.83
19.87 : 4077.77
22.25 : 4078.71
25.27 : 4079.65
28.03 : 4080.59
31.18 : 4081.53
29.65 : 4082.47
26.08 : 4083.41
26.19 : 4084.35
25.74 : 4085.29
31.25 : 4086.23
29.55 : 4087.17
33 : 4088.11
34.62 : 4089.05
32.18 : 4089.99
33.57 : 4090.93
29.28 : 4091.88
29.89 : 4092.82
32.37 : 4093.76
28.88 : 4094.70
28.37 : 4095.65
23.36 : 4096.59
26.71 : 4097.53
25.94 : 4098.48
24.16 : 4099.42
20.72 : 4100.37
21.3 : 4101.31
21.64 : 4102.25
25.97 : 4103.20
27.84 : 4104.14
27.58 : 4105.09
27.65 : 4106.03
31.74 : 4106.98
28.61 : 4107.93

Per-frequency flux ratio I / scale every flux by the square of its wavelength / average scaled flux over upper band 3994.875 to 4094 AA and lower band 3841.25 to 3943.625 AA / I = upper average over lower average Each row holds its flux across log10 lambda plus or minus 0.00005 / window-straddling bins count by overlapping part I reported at 2.04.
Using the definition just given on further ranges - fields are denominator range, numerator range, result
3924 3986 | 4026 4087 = 2.16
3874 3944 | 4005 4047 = 1.99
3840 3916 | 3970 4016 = 1.56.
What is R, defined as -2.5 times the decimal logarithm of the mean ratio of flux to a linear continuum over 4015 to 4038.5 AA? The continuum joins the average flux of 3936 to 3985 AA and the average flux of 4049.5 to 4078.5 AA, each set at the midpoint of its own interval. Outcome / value -0.249 mag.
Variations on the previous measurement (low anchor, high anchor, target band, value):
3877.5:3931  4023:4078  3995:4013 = -0.17 mag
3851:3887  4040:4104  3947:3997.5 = 0.22 mag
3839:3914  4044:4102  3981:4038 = -0.12 mag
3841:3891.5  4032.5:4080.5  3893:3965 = 0.28 mag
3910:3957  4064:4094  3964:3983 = 0.34 mag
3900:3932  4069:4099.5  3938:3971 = 0.42 mag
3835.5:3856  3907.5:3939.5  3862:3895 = -0.13 mag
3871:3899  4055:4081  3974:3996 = -0.08 mag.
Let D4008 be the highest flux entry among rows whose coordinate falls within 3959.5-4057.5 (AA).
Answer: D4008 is 31.15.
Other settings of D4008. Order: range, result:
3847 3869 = 22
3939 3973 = 21.93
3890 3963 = 22.42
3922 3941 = 12.49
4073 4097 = 34.62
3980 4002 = 27.34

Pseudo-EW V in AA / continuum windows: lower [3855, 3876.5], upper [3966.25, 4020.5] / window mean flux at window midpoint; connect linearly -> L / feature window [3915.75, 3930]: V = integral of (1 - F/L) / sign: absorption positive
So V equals 3.7 AA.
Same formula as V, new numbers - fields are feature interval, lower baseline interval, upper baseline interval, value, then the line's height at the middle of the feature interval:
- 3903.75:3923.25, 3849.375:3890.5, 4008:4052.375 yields -0.01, 16.1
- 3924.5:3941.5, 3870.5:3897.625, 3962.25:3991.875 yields 8.40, 14.5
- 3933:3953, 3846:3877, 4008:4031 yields 9.20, 20.1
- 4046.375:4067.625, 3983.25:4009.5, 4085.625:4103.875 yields 1.77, 26.2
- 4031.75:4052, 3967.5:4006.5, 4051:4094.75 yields -0.11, 23.4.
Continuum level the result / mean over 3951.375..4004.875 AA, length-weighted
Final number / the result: 17.1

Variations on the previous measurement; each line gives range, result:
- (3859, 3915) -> 14.6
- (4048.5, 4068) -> 24.3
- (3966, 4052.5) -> 21.9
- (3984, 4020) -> 24.2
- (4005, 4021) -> 25.5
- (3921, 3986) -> 11.8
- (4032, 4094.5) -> 25.1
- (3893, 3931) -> 14.5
